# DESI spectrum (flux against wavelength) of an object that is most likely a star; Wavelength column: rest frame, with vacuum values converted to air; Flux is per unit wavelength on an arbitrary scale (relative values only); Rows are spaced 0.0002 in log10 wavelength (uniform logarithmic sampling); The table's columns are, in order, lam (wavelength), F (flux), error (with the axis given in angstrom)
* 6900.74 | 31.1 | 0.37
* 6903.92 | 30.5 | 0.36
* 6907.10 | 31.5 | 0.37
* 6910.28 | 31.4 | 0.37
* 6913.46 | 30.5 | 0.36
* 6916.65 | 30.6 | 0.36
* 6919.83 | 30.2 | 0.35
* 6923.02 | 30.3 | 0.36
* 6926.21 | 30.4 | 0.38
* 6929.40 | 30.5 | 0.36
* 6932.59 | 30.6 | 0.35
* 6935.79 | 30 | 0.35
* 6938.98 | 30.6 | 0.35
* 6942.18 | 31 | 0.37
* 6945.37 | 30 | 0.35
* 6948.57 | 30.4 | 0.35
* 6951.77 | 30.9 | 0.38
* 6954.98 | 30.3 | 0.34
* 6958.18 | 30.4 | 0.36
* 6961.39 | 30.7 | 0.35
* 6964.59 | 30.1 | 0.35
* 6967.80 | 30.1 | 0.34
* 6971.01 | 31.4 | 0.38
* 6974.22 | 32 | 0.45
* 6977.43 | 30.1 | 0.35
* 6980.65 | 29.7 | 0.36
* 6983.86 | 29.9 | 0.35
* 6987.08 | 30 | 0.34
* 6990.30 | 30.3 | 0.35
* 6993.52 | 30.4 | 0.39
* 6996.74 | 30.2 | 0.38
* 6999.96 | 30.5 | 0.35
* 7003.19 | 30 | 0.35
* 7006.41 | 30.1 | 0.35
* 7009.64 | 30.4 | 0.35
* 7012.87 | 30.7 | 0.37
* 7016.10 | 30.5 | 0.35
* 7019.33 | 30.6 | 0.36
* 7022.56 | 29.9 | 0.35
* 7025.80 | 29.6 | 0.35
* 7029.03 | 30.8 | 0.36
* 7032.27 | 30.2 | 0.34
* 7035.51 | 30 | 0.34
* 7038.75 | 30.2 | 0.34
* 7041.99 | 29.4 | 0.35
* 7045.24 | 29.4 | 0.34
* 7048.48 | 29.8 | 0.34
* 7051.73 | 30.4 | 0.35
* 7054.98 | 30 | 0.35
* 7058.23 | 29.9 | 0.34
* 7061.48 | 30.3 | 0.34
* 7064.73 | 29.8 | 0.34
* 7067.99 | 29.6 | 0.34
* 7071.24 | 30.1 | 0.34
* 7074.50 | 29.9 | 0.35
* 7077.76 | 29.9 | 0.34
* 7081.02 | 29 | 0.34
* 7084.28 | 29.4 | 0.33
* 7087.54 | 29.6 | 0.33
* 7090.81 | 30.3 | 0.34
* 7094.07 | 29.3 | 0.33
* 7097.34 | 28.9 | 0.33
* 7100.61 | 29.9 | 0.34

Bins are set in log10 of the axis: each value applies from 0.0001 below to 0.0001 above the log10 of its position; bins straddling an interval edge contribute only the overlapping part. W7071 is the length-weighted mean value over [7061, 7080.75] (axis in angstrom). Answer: 29.8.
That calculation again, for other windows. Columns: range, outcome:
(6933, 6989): 30.4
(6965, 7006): 30.4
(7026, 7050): 30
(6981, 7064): 30.1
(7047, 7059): 30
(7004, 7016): 30.4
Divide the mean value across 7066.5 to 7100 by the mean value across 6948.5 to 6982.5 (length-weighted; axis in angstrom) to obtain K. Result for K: 0.97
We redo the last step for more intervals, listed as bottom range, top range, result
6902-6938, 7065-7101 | 0.97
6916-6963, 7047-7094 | 0.98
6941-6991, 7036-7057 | 0.98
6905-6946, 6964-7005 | 0.99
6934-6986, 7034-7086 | 0.98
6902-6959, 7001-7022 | 0.99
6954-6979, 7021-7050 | 0.98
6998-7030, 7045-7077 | 0.99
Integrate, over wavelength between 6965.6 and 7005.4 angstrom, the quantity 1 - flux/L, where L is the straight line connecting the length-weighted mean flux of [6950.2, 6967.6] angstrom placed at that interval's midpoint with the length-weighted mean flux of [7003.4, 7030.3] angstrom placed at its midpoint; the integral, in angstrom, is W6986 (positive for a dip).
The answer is 0.0 angstrom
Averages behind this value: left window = 30.4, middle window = 30.4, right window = 30.3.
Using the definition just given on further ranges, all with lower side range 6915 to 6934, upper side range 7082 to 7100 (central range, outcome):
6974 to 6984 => -0.1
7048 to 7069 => -0.2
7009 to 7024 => -0.3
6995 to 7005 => -0.1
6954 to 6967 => -0.1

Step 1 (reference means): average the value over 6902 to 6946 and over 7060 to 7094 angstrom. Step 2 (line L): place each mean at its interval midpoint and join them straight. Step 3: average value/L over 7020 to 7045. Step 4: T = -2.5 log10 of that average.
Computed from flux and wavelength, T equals 0.00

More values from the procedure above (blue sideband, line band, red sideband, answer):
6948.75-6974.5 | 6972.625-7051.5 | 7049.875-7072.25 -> 0.00 mag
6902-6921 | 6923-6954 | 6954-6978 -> 0.01 mag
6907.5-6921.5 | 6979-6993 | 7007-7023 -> 0.02 mag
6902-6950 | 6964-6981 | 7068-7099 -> -0.01 mag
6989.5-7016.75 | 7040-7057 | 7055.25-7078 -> 0.01 mag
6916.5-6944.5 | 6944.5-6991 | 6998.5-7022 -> 0.00 mag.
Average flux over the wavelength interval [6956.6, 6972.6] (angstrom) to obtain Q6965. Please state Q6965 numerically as 30.5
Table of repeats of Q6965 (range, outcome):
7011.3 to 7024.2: 30.4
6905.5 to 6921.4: 30.9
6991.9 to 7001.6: 30.4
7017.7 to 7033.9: 30.2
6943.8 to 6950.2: 30.2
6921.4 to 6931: 30.4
